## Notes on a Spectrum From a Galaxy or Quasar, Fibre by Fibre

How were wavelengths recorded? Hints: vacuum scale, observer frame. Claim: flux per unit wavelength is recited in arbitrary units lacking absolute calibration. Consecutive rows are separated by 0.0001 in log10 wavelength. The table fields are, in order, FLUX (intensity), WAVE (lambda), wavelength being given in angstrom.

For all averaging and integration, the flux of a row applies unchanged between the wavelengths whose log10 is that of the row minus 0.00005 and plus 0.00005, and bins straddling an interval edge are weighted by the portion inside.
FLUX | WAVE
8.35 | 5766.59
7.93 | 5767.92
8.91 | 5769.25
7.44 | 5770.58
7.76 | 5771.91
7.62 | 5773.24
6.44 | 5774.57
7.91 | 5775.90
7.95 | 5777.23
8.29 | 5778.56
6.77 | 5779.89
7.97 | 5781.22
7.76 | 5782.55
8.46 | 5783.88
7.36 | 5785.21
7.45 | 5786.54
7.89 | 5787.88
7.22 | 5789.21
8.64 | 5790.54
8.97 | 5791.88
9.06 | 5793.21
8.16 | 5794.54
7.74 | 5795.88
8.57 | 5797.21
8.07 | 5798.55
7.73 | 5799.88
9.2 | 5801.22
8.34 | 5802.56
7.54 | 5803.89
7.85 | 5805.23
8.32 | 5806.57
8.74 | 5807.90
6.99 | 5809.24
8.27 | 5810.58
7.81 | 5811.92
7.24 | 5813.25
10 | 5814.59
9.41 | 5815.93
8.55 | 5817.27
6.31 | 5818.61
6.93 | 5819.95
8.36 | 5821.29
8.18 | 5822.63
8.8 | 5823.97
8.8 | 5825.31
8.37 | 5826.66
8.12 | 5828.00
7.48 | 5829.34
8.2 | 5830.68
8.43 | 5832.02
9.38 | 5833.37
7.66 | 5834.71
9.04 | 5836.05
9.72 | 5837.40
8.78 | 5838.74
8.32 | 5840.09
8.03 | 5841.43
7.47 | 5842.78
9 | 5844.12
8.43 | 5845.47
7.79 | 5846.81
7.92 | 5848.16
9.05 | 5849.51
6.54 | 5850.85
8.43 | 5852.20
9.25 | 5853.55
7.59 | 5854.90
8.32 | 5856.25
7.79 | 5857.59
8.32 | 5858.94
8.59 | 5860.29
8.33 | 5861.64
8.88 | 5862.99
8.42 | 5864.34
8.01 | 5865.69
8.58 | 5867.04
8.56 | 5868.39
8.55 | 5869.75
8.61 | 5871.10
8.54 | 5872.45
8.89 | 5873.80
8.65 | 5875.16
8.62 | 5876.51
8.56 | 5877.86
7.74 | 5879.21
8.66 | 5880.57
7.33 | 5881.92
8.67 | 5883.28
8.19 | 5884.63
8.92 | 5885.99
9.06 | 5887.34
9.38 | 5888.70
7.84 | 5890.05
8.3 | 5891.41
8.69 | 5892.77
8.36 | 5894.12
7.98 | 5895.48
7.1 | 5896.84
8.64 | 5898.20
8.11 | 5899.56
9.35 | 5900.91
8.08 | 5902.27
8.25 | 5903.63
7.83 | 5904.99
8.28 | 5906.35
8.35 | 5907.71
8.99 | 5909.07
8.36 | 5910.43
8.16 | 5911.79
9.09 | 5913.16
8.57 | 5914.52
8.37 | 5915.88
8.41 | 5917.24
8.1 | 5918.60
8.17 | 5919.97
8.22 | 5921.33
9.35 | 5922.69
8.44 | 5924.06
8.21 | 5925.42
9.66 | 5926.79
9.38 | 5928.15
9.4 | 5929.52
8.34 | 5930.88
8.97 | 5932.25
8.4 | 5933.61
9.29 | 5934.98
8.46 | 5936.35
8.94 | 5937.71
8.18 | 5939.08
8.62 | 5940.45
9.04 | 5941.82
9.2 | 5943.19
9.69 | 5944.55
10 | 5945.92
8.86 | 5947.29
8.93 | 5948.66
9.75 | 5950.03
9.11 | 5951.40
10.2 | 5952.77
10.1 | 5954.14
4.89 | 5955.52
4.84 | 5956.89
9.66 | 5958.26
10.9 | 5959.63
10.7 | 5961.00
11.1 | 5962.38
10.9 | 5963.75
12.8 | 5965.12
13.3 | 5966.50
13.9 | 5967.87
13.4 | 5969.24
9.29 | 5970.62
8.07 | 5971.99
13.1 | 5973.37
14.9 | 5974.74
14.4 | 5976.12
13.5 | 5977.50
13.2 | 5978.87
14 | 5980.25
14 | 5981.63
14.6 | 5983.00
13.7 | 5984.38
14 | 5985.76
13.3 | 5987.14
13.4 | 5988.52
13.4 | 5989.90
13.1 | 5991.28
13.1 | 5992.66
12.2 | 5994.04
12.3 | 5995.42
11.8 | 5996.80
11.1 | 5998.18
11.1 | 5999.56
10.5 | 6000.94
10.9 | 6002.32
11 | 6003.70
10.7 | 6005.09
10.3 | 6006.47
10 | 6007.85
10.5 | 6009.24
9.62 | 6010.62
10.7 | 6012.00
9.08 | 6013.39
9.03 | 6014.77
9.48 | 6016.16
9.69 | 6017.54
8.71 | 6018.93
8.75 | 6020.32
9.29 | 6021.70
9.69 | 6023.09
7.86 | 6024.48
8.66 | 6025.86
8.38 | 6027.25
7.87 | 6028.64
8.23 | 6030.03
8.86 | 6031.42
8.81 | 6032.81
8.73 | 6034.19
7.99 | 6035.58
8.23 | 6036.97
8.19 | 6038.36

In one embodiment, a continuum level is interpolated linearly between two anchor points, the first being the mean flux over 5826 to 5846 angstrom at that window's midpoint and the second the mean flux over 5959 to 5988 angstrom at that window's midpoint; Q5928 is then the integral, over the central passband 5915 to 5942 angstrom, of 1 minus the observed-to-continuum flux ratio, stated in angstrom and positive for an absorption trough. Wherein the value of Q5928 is 6.27 angstrom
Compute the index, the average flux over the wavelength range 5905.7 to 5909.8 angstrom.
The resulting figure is 8.54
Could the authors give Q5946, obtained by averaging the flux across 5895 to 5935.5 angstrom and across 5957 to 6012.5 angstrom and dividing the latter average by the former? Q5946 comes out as 1.4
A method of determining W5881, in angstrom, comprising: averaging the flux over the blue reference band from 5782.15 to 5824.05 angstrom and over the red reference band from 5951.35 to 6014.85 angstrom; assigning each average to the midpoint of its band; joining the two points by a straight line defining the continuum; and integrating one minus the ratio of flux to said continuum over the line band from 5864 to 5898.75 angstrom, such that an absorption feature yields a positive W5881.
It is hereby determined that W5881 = 4.3 angstrom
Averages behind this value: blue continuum 8.12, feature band 8.42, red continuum 11.5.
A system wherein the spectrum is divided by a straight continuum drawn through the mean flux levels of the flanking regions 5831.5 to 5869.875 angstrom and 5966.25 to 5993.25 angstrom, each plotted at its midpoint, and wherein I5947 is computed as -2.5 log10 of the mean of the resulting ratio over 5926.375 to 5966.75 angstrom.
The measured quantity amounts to 0.27 mag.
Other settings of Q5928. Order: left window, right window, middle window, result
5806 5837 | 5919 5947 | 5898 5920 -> 0.8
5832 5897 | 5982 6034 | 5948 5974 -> -0.9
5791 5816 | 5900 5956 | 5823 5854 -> 0.1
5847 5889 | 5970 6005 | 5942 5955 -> 2.0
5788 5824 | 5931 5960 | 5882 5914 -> 0.7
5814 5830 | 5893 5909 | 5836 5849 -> -0.3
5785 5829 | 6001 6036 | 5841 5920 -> 1.9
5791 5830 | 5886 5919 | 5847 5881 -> -0.2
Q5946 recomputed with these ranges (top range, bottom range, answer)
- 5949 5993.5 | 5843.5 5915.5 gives 1.41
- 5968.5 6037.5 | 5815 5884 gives 1.31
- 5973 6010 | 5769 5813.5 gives 1.57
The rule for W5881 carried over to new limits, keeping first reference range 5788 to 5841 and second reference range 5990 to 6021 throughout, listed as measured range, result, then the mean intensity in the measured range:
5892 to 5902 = 1.1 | 8.31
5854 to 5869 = 0.9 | 8.32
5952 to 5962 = 1.2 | 8.82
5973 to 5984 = -3.9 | 14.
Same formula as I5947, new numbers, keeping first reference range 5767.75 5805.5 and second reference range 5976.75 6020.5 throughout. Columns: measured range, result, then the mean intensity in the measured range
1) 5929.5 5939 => 0.199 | 8.75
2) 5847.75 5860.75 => 0.120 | 8.18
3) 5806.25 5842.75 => 0.042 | 8.29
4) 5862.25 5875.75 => 0.100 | 8.56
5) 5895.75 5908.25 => 0.209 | 8.21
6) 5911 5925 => 0.203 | 8.48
